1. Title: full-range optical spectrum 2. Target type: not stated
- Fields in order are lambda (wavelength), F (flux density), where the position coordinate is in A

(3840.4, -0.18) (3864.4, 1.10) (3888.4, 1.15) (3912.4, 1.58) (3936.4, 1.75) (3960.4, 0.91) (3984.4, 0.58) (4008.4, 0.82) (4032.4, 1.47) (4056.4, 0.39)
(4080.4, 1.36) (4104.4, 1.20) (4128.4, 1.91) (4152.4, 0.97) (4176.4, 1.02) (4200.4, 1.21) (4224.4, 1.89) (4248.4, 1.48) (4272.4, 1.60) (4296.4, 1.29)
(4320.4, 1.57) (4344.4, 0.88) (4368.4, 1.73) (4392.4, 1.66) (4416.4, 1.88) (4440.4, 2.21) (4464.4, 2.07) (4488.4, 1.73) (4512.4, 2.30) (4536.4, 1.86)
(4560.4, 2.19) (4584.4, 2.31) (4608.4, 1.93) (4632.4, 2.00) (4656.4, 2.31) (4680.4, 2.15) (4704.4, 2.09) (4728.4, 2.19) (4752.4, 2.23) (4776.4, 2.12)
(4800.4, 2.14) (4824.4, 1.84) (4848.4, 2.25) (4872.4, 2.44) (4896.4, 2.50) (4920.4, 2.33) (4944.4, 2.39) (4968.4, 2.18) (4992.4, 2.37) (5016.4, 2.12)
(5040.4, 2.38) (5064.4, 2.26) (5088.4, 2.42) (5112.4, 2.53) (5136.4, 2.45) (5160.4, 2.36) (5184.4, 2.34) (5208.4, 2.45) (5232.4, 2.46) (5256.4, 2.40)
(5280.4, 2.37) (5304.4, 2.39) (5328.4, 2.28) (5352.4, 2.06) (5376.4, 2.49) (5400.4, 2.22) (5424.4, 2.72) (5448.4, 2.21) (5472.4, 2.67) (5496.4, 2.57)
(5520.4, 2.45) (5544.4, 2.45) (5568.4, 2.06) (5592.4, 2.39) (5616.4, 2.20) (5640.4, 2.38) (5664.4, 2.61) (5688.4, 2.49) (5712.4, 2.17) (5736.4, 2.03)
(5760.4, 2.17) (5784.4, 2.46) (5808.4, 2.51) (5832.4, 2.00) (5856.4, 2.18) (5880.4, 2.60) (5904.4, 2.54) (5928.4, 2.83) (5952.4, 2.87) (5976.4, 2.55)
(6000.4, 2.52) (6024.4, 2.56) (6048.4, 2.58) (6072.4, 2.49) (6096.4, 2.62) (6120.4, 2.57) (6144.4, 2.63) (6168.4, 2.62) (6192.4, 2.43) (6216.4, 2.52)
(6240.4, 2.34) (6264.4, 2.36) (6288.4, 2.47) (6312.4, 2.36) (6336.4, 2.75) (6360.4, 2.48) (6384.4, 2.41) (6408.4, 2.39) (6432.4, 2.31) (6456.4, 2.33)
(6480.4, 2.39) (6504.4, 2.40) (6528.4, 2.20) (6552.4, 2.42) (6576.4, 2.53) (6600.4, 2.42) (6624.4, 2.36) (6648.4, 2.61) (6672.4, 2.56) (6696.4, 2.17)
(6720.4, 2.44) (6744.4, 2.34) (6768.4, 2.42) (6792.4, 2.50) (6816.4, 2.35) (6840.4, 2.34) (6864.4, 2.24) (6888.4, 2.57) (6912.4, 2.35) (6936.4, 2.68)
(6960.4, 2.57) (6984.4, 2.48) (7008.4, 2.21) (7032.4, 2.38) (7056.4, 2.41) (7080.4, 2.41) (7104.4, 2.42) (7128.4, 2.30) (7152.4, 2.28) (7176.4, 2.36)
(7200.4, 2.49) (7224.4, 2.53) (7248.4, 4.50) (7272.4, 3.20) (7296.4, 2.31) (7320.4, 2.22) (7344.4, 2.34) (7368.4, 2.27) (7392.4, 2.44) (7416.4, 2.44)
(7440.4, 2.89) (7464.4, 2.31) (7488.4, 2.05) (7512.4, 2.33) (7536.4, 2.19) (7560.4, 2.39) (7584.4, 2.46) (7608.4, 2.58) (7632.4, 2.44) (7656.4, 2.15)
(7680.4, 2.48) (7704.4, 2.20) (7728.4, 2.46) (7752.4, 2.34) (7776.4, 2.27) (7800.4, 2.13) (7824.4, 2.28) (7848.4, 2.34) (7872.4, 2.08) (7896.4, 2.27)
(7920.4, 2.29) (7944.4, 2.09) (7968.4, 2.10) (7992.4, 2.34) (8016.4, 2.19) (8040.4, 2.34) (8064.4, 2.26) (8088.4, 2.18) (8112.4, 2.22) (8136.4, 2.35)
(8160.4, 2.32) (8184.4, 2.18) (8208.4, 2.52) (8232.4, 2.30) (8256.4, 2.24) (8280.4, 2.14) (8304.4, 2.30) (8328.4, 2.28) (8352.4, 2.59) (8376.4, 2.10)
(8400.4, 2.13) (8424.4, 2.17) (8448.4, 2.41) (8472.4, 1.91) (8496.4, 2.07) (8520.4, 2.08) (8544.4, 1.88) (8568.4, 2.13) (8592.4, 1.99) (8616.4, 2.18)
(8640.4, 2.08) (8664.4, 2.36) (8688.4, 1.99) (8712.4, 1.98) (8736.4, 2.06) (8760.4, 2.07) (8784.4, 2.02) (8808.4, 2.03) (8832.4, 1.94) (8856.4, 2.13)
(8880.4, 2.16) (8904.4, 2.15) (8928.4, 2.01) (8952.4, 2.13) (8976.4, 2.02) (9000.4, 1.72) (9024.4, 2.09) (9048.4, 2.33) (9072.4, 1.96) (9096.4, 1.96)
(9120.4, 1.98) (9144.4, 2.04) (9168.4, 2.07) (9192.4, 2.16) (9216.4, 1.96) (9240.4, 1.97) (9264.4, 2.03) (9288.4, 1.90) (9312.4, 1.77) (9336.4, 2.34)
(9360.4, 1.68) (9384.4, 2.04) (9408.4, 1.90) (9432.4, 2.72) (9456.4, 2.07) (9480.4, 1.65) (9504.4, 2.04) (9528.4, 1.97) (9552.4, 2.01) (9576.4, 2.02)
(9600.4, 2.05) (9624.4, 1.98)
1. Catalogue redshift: 0.106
